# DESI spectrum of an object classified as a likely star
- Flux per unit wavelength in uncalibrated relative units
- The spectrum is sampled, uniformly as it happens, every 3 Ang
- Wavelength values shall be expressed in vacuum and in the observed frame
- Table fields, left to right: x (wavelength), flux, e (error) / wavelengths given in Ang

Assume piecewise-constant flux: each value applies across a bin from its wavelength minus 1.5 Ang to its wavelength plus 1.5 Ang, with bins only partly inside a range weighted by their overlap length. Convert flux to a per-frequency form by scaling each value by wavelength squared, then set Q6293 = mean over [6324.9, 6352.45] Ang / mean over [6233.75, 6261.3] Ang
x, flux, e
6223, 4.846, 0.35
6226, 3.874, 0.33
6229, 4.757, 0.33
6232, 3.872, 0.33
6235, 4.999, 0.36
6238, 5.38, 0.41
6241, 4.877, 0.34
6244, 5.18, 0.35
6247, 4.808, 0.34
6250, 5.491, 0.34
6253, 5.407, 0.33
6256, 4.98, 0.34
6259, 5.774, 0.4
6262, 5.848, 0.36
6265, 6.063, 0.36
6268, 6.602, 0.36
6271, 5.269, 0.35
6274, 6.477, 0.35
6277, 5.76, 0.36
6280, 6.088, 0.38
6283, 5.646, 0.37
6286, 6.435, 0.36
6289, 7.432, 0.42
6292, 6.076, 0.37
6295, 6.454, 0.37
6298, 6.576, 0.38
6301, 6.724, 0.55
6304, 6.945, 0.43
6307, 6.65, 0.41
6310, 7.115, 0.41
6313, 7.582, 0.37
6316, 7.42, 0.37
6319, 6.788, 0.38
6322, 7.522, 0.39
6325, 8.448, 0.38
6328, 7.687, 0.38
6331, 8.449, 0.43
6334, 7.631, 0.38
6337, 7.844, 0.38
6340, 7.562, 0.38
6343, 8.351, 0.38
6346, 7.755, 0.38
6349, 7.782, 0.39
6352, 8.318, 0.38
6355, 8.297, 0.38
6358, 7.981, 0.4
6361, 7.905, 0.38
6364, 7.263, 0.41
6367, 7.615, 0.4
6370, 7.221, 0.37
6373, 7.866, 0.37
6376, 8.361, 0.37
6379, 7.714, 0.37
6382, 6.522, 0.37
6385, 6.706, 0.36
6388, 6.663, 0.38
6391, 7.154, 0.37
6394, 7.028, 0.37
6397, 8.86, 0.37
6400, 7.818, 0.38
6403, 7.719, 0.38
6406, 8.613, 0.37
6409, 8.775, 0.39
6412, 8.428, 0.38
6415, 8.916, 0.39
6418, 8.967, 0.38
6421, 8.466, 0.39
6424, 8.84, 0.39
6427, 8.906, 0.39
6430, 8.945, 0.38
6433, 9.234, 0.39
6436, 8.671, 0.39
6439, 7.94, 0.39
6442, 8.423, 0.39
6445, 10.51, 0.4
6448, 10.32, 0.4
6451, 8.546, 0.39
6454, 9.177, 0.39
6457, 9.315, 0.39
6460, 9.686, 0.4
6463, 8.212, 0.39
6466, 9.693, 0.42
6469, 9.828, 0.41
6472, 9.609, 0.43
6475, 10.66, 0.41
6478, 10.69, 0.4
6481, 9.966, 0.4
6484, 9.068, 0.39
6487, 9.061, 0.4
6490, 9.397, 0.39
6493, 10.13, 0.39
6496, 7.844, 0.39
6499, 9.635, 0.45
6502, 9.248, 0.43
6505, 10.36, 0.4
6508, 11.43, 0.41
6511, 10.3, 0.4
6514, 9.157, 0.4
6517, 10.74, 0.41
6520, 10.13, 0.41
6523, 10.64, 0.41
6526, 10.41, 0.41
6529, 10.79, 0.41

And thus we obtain 1.6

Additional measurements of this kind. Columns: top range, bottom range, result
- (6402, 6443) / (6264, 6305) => 1.43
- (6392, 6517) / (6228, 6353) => 1.49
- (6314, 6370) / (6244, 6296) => 1.35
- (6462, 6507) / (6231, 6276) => 1.90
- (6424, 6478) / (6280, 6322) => 1.44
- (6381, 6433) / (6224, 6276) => 1.62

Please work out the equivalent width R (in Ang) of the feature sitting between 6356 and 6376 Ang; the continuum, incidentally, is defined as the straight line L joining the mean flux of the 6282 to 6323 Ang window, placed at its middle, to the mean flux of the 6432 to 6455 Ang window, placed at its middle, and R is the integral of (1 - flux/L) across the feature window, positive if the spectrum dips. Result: 0.3 Ang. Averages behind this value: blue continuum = 6.82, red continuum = 9.1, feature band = 7.71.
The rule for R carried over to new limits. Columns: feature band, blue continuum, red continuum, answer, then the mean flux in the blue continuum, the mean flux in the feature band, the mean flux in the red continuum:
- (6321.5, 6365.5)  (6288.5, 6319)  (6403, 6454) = -2.5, 6.87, 7.93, 8.88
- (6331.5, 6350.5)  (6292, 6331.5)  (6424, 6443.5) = -0.8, 7.18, 7.85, 8.7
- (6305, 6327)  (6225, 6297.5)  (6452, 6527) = -2.5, 5.59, 7.36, 9.76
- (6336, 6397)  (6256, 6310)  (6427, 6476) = 0.9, 6.27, 7.62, 9.27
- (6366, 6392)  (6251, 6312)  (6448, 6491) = 2.0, 6.22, 7.31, 9.52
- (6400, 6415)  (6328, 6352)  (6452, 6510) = 0.6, 7.92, 8.38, 9.63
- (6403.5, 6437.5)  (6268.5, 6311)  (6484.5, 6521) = -1.2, 6.4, 8.76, 9.76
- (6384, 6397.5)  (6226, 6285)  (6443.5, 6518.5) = 1.4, 5.4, 7.19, 9.7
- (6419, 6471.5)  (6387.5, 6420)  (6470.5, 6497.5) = -1.3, 8.14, 9.11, 9.6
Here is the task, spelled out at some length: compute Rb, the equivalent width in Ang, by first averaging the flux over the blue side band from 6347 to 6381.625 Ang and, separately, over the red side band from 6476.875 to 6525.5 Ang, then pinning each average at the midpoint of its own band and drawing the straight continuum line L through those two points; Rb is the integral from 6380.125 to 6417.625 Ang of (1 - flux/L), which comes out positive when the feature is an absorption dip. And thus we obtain 2.4 Ang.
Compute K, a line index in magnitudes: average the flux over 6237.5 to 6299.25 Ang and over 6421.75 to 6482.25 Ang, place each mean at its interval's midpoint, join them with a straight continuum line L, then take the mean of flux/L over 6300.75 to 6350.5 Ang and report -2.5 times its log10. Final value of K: -0.09 mag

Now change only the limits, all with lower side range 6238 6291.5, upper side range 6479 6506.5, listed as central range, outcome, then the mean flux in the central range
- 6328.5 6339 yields -0.155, 7.93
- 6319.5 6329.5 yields -0.157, 7.78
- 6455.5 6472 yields -0.047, 9.37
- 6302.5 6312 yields -0.079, 6.94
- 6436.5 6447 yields -0.046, 9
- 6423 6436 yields -0.067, 8.95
